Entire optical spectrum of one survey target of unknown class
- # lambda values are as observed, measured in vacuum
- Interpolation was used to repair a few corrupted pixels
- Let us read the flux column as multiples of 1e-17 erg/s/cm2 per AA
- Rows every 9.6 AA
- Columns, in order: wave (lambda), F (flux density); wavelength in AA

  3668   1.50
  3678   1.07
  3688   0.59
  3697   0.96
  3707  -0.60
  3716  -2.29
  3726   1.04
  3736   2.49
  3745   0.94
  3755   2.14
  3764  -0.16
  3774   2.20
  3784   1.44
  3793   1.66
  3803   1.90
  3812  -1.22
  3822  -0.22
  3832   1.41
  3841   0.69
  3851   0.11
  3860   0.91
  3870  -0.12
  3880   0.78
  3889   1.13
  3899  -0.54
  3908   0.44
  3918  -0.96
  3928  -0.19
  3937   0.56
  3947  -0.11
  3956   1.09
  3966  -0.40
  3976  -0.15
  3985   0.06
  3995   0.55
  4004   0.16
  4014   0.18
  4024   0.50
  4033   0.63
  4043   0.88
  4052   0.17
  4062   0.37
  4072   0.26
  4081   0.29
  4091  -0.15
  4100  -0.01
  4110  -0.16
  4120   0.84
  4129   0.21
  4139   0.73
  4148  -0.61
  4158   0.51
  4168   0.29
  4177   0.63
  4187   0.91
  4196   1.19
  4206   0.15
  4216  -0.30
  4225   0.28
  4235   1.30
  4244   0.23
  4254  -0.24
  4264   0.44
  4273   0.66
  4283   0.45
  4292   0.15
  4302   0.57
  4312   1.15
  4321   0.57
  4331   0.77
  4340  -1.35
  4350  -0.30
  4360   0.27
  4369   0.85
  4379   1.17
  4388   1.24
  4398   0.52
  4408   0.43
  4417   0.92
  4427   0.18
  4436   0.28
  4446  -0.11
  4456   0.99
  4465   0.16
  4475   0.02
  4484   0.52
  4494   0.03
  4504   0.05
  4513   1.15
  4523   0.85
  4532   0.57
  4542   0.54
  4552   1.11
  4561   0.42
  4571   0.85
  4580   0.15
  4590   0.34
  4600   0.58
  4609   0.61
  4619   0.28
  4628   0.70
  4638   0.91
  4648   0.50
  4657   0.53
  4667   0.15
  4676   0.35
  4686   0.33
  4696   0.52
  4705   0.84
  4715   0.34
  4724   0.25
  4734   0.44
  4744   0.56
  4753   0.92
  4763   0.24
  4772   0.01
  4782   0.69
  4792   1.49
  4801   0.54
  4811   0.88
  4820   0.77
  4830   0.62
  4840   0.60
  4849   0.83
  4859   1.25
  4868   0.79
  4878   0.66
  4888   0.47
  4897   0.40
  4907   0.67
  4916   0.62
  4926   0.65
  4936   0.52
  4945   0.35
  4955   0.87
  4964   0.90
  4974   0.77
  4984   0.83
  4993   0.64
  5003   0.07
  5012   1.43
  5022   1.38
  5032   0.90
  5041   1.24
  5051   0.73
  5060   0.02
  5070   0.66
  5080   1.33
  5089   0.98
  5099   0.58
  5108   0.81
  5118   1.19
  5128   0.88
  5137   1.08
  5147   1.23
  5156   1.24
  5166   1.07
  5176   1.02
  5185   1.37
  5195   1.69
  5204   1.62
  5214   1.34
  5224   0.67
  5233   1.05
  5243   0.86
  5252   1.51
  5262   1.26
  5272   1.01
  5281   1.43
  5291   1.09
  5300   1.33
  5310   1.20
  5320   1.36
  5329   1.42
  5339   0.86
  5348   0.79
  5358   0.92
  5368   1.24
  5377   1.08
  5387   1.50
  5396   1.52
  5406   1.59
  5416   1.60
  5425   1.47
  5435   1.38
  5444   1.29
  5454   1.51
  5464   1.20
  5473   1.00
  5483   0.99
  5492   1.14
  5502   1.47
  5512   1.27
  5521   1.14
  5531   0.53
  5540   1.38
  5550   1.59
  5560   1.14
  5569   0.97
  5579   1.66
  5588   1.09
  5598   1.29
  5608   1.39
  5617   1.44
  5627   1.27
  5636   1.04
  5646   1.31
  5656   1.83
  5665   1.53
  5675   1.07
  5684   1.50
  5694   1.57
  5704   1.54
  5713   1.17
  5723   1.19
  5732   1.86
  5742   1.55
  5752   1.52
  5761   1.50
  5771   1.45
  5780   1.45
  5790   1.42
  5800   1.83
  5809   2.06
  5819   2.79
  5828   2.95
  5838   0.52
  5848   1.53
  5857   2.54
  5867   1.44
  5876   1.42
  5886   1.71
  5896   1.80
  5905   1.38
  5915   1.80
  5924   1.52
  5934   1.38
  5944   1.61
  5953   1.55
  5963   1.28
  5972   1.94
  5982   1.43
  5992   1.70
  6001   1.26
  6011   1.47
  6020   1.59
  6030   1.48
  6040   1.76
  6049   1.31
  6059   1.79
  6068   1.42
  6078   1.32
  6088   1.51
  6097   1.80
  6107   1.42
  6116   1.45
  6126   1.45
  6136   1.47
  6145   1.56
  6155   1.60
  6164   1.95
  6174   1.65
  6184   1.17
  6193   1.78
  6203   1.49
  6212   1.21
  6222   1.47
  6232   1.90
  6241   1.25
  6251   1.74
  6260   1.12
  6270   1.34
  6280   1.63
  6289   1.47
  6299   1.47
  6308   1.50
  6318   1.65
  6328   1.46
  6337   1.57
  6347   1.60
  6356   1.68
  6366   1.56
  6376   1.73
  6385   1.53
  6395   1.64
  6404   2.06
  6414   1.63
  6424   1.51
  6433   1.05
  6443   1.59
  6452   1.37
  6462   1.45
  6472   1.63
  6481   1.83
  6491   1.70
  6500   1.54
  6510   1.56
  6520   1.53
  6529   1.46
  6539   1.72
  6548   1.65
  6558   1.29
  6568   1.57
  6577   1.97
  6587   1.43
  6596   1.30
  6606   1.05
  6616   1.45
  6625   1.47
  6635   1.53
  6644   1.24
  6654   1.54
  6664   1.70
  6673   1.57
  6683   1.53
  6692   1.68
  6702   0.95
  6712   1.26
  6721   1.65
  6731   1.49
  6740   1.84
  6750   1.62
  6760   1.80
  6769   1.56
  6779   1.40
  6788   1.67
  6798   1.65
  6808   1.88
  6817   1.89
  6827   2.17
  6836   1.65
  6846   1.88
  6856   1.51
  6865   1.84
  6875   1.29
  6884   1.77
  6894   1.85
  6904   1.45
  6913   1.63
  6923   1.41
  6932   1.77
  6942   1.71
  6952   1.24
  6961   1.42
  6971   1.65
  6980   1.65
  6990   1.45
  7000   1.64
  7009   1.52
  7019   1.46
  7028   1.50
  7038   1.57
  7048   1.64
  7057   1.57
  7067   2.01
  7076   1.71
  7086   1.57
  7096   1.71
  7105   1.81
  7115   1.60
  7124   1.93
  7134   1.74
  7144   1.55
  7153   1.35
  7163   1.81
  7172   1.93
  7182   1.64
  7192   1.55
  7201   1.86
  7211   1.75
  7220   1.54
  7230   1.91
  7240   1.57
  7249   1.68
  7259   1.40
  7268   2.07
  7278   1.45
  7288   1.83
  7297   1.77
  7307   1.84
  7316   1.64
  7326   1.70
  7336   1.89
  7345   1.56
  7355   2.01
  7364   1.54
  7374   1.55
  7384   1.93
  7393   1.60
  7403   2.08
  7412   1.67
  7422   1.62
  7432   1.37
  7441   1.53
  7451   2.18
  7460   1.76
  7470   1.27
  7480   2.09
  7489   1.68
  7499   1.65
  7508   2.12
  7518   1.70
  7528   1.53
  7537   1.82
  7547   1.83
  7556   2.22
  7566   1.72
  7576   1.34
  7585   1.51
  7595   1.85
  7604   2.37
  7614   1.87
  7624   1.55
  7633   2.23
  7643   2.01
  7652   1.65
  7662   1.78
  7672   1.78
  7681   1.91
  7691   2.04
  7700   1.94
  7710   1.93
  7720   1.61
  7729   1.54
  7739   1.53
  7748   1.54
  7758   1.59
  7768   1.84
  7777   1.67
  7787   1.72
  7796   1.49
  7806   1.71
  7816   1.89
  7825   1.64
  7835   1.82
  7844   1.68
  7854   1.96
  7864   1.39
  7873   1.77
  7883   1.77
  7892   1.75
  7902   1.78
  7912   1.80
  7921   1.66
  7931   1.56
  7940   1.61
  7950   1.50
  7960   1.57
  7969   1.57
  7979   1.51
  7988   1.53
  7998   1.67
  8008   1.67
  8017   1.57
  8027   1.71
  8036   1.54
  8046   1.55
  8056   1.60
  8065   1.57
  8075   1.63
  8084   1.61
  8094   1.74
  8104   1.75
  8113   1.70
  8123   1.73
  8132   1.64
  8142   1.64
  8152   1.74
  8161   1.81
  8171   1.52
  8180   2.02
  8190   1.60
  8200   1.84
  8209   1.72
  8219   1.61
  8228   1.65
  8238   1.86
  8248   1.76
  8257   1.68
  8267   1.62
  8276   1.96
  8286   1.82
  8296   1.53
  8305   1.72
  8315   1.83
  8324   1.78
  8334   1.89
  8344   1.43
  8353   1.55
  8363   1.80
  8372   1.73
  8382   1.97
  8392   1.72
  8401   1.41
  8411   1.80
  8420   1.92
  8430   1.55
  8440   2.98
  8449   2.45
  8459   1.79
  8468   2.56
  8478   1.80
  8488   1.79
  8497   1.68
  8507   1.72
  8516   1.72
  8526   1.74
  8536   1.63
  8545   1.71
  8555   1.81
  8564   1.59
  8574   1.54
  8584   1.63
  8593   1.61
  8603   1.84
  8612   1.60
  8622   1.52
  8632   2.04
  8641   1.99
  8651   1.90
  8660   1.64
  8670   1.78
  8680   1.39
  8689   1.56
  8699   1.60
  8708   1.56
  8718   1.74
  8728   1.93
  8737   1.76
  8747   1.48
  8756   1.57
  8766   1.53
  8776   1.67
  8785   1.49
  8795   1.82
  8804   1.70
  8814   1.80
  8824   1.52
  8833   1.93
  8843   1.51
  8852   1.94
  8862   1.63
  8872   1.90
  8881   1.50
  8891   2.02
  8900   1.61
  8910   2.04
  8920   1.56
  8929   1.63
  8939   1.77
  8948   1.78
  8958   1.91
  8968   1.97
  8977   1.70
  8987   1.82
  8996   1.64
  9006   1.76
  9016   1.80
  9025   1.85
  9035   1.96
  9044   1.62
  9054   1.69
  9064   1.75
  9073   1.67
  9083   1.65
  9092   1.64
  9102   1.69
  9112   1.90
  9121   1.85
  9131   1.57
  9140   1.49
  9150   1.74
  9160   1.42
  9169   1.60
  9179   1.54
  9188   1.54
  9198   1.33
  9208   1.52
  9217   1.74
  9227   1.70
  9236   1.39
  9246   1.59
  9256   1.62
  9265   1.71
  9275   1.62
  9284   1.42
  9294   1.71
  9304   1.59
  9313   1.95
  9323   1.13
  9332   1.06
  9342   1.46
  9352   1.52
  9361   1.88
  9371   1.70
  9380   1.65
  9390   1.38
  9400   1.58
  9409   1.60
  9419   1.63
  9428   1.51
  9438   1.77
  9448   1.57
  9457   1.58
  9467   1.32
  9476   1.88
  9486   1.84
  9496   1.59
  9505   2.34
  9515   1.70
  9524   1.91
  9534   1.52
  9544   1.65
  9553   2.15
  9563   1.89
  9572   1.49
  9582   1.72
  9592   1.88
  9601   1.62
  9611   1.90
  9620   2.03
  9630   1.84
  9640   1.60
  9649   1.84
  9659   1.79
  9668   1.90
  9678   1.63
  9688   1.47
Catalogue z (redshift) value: 0.286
